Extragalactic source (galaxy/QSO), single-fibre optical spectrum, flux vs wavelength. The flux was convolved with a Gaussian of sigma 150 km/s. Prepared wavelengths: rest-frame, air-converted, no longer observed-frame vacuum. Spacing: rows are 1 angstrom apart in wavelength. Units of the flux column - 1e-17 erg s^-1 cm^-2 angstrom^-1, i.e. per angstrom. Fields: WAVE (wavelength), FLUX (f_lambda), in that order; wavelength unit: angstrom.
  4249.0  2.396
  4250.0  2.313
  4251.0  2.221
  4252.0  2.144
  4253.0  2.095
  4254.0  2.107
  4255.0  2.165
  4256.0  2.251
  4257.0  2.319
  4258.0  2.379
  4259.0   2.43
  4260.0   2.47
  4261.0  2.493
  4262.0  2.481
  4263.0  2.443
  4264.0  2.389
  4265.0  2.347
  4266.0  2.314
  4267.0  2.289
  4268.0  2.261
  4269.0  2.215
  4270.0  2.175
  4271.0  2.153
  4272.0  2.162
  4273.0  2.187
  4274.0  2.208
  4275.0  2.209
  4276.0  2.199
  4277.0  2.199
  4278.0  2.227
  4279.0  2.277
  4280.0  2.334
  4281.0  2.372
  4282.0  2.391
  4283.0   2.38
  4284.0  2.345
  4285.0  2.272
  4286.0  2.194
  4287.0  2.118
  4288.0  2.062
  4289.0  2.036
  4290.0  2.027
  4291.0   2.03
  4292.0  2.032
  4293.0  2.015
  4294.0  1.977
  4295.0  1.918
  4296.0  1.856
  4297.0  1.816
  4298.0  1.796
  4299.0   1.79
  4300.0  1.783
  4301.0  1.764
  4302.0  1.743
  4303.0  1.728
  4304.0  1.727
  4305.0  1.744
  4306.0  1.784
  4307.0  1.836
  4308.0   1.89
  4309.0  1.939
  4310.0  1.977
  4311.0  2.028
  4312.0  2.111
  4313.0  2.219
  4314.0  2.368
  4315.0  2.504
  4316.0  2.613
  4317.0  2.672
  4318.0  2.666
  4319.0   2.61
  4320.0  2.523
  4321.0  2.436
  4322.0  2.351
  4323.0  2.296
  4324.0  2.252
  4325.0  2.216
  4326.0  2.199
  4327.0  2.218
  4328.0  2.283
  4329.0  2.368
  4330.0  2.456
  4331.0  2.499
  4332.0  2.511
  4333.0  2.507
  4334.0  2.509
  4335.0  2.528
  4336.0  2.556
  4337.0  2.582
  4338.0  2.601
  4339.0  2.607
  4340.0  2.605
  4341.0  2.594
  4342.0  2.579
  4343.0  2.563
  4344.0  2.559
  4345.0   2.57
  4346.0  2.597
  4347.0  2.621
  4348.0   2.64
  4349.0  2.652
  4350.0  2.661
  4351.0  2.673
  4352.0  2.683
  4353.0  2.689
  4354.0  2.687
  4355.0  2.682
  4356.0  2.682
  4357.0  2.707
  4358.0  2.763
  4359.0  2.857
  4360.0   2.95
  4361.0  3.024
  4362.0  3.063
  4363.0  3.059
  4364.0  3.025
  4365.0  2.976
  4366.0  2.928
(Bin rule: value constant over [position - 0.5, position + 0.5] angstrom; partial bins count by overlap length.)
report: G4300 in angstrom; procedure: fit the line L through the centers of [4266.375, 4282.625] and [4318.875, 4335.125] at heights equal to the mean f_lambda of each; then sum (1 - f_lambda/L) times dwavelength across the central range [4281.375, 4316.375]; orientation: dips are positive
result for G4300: 4.4 angstrom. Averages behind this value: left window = 2.24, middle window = 2.02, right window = 2.39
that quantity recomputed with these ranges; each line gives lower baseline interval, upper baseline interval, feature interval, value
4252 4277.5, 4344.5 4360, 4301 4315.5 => 3.0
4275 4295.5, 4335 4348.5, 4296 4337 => 3.6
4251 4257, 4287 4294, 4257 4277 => -1.7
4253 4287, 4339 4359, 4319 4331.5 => 0.9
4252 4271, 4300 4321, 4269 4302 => 1.7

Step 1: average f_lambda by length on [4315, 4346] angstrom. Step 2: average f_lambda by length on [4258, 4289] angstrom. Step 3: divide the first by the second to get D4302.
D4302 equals 1.09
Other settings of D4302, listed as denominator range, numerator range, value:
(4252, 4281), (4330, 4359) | 1.15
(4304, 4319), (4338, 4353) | 1.21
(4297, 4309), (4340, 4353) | 1.46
